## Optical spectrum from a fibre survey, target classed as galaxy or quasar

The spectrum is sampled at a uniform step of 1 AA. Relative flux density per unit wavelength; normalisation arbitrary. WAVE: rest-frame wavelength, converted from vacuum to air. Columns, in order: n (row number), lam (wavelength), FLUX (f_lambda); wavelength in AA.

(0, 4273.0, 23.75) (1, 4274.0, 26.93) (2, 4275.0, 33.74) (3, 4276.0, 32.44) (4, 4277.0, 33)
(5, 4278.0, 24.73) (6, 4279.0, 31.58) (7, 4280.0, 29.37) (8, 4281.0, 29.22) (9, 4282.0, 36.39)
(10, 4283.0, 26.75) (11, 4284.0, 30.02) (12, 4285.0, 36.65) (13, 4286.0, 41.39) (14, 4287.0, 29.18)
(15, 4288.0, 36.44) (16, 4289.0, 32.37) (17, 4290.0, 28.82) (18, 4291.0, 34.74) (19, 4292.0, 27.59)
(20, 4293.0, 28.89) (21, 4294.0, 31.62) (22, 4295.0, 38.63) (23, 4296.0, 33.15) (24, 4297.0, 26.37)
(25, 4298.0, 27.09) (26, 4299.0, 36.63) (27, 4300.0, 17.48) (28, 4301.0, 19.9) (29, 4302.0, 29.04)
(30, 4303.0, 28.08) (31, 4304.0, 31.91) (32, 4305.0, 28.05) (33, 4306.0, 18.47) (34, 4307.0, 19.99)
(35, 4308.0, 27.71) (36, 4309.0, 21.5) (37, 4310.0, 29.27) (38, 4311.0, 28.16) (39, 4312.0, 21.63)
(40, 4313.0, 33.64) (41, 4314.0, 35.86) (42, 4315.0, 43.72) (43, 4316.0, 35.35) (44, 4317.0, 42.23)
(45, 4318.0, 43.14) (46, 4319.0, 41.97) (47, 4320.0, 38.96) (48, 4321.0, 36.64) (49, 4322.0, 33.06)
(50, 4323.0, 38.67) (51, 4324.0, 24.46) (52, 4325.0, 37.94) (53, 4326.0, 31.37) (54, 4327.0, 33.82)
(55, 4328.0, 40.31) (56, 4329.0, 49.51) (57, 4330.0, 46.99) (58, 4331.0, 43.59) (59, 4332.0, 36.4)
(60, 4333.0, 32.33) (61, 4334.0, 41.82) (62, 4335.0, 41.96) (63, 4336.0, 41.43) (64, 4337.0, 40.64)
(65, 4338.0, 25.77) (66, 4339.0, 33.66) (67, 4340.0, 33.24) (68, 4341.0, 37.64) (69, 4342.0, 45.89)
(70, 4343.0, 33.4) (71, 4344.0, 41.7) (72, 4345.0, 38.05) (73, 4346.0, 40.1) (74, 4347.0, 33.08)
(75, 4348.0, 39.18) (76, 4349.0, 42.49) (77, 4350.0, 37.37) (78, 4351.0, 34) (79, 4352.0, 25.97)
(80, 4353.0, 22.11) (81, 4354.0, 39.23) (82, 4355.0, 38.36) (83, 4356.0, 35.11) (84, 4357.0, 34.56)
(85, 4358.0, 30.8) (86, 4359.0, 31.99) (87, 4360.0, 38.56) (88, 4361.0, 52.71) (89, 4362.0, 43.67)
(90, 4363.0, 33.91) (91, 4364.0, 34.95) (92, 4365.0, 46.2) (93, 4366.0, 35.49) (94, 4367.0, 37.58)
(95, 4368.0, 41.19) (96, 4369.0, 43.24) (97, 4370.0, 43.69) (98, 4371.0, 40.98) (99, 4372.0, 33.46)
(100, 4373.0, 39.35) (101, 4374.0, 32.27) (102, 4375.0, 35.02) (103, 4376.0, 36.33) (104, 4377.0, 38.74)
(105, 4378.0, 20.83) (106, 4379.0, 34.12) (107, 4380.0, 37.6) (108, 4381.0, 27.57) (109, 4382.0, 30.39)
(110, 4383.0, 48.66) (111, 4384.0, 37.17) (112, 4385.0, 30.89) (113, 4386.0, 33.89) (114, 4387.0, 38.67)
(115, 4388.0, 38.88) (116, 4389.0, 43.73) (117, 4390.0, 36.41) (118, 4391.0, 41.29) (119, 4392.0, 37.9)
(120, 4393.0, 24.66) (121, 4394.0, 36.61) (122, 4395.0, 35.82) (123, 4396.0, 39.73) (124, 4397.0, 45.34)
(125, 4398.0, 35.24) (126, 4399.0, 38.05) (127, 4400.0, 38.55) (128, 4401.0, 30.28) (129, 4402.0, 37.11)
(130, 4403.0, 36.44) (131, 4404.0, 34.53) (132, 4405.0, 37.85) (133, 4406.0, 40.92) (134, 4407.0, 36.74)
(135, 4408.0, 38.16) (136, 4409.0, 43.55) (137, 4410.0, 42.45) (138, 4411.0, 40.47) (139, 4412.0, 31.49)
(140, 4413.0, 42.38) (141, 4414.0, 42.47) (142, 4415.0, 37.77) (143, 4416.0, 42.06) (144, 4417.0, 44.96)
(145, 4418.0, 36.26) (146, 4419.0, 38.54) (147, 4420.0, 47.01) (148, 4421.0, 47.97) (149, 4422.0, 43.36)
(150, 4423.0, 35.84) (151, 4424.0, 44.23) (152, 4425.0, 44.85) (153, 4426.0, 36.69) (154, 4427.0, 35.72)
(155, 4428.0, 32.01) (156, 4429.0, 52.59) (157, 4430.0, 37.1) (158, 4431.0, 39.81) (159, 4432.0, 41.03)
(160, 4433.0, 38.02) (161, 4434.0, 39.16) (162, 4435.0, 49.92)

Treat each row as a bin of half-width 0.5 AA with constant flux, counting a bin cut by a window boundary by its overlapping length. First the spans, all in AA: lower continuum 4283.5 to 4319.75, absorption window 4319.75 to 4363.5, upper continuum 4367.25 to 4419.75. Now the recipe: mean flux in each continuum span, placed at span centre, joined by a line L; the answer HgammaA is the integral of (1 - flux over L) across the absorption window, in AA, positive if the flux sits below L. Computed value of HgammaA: -4.2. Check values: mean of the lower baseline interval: 31.1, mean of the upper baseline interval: 37.6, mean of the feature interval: 37.1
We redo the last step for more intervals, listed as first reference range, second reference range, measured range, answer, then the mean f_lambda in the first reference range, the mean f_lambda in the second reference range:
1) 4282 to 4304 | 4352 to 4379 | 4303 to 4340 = -1.7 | 30.7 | 36.7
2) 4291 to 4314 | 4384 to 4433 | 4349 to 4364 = -1.0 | 27.8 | 38.9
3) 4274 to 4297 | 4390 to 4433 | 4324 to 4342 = -1.7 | 31.9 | 39.1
